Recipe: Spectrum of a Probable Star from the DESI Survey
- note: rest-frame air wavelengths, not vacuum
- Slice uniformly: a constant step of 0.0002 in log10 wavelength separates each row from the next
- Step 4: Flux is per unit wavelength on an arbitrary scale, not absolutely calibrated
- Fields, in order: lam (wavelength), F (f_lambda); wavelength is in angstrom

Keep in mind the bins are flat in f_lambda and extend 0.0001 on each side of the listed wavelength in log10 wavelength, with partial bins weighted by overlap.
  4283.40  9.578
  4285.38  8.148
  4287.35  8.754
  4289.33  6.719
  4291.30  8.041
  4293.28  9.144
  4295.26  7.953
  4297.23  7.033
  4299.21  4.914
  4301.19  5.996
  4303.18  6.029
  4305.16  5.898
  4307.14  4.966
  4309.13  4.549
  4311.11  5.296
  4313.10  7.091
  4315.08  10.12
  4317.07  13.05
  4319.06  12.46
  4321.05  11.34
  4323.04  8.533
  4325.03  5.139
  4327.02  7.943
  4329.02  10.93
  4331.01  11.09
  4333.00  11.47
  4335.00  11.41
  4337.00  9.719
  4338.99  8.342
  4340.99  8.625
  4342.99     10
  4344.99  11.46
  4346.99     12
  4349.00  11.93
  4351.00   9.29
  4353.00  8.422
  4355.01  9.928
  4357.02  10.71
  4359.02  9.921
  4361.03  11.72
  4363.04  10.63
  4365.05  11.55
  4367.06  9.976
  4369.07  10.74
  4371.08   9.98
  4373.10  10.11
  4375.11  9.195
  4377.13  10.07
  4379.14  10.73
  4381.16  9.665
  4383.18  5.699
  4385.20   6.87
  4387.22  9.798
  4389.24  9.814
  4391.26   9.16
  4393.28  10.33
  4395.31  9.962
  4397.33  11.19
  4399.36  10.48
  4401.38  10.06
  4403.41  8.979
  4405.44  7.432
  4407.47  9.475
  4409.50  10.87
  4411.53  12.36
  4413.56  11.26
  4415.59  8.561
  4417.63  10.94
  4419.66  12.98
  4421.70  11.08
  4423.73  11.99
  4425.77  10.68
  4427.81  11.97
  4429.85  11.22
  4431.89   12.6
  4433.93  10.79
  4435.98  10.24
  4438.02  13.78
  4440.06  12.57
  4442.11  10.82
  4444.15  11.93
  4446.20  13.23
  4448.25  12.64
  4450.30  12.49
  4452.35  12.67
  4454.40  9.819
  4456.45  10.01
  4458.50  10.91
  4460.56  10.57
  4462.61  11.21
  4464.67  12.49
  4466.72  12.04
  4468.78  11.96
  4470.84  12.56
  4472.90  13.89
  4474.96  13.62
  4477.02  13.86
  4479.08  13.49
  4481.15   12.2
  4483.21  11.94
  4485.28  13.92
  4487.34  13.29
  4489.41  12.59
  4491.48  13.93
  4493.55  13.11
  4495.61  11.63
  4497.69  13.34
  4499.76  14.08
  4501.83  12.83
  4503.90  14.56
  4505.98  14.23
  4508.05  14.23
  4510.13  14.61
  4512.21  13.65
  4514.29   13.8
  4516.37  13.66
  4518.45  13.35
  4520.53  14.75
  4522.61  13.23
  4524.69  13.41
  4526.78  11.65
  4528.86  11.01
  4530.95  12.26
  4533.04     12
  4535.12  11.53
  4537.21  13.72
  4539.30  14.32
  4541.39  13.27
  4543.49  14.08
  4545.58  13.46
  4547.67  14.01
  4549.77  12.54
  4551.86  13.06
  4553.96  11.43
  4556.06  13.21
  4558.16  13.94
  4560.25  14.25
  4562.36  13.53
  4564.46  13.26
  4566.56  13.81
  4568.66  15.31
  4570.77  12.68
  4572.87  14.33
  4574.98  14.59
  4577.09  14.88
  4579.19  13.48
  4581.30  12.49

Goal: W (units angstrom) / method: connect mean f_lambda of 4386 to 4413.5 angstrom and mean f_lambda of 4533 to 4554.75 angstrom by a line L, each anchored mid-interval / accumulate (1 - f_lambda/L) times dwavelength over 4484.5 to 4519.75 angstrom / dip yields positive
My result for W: -4.0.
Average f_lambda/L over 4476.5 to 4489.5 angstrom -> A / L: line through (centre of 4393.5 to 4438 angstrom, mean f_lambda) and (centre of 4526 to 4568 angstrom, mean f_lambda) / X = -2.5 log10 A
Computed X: -0.10 mag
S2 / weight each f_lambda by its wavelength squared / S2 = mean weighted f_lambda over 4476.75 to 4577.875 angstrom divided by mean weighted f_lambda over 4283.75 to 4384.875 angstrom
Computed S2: 1.60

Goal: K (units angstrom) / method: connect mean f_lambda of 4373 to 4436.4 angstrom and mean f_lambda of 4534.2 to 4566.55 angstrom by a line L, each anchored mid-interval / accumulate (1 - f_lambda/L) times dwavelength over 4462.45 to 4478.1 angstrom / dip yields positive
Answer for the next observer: -1.58 angstrom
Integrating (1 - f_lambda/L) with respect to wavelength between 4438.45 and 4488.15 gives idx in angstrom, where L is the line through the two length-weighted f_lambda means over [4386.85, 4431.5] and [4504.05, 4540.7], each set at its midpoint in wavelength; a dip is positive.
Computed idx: -1.8 angstrom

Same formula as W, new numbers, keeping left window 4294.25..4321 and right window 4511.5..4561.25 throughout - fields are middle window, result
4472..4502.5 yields -3.2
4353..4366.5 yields -2.7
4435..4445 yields -1.0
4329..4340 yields -3.1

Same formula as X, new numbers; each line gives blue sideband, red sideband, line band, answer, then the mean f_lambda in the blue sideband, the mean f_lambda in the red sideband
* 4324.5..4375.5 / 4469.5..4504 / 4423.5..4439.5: 0.026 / 10.1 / 13.2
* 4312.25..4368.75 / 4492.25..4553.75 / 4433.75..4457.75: 0.017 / 10.2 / 13.3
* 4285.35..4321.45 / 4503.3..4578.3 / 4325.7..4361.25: -0.176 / 7.7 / 13.5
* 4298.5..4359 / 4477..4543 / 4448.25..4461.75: 0.069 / 9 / 13.2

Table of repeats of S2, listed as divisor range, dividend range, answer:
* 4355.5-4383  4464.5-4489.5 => 1.33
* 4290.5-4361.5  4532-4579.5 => 1.67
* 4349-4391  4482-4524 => 1.47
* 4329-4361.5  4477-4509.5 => 1.37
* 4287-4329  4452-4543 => 1.81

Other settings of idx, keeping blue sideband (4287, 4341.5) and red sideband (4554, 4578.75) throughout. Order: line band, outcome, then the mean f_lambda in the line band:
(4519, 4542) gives 0.4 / 12.8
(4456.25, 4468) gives 0.3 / 11.3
